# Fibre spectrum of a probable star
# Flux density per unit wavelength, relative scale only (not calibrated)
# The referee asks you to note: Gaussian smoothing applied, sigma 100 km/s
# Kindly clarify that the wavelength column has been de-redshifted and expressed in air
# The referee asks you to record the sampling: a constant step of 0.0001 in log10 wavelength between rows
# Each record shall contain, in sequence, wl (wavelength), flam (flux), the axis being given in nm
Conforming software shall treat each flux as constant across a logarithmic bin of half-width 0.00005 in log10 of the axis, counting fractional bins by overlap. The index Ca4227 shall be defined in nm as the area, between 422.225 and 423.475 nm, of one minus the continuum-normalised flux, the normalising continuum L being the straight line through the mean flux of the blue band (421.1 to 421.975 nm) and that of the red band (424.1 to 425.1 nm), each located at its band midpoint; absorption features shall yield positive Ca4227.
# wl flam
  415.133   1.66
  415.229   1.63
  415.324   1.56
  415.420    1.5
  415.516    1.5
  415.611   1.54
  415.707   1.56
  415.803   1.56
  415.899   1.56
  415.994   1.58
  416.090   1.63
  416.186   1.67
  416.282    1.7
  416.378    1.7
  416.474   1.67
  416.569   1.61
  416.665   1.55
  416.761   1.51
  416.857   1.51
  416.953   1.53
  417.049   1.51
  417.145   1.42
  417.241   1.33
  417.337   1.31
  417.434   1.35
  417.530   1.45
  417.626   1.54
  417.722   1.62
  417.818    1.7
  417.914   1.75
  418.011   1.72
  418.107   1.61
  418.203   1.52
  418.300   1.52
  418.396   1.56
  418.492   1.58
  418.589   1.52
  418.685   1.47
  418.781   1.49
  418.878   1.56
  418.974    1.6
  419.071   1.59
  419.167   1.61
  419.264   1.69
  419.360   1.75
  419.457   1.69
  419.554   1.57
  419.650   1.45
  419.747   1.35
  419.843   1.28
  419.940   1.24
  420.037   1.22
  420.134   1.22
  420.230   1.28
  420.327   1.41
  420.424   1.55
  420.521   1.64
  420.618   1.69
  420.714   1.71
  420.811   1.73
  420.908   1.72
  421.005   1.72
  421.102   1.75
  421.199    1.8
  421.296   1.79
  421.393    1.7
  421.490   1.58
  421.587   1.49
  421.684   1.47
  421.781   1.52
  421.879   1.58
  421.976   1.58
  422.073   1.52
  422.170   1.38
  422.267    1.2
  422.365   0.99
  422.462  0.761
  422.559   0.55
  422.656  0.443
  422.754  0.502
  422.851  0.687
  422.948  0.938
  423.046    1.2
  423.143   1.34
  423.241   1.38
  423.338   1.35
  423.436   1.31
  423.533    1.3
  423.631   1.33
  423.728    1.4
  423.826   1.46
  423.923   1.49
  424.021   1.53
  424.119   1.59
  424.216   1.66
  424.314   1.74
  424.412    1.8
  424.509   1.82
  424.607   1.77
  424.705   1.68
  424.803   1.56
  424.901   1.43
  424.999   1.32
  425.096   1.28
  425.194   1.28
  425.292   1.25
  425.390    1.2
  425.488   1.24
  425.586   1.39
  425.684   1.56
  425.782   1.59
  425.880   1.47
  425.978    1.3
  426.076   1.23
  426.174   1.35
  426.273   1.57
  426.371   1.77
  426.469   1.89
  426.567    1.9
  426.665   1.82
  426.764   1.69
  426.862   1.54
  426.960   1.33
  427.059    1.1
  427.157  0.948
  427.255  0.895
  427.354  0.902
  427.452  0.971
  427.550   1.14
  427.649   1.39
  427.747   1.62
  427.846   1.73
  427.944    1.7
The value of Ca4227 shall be 0.50 nm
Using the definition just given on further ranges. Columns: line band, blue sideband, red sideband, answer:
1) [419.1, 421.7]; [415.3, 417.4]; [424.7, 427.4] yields -0.13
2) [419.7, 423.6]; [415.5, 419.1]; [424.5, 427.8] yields 0.37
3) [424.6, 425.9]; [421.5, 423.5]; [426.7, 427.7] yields -0.25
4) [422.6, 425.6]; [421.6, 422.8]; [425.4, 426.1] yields -0.15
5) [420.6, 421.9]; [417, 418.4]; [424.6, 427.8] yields -0.17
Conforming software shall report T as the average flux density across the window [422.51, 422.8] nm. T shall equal 0.499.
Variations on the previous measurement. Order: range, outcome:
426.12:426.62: 1.69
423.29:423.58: 1.32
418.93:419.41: 1.65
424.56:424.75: 1.72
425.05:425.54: 1.25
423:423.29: 1.31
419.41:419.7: 1.57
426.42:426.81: 1.83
